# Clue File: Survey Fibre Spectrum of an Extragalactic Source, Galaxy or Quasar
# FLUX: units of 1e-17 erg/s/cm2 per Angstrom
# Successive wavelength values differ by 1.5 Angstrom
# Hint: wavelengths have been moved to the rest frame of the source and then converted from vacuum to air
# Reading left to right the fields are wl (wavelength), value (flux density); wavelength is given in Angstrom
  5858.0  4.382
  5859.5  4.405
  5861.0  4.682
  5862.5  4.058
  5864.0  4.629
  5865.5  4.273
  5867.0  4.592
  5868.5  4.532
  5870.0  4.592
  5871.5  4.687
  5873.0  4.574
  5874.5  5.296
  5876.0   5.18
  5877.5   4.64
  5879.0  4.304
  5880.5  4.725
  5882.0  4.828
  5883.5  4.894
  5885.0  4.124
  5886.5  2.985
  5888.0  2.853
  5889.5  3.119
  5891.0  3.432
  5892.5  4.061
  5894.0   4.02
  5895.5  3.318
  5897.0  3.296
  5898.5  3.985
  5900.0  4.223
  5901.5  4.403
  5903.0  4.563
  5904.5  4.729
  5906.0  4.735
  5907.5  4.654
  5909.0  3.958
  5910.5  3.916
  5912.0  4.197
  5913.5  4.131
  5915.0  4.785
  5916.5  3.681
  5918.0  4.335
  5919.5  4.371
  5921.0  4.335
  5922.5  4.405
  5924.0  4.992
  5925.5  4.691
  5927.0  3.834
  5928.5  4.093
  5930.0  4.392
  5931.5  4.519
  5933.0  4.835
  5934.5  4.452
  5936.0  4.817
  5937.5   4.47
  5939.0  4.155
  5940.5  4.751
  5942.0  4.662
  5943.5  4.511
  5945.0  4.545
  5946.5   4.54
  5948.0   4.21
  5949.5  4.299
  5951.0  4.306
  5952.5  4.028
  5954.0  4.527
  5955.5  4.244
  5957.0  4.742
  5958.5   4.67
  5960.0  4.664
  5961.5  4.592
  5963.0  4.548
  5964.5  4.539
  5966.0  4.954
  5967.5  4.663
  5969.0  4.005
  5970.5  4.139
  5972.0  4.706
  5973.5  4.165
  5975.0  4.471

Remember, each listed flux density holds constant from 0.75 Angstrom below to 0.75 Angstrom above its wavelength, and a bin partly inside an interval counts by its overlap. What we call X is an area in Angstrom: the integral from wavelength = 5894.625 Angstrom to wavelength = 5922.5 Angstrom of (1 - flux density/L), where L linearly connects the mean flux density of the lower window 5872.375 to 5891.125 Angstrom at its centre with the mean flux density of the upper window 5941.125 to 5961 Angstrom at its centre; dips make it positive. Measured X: 0.82 Angstrom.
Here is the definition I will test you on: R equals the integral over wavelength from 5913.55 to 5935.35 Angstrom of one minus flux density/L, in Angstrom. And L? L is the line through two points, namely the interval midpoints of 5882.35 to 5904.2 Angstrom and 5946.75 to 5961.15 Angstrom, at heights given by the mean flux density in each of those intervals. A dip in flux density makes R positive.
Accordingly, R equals -1.4 Angstrom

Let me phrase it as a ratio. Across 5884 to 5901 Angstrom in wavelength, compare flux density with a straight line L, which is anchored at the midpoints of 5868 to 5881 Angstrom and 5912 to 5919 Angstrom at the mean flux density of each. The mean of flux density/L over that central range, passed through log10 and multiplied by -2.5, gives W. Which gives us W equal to 0.24 mag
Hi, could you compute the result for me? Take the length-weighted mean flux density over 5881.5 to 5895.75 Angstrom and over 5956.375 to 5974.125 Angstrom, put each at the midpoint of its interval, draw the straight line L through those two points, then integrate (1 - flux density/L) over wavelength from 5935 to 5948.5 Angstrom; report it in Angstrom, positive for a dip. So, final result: -0.7 Angstrom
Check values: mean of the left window 3.76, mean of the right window 4.53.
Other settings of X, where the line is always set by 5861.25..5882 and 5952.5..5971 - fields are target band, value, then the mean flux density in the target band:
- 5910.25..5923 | 0.9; 4.25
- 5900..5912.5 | 0.5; 4.39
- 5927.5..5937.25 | 0.1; 4.5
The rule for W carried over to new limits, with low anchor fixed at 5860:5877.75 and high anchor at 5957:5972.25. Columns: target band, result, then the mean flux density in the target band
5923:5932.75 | 0.04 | 4.44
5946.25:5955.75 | 0.07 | 4.3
